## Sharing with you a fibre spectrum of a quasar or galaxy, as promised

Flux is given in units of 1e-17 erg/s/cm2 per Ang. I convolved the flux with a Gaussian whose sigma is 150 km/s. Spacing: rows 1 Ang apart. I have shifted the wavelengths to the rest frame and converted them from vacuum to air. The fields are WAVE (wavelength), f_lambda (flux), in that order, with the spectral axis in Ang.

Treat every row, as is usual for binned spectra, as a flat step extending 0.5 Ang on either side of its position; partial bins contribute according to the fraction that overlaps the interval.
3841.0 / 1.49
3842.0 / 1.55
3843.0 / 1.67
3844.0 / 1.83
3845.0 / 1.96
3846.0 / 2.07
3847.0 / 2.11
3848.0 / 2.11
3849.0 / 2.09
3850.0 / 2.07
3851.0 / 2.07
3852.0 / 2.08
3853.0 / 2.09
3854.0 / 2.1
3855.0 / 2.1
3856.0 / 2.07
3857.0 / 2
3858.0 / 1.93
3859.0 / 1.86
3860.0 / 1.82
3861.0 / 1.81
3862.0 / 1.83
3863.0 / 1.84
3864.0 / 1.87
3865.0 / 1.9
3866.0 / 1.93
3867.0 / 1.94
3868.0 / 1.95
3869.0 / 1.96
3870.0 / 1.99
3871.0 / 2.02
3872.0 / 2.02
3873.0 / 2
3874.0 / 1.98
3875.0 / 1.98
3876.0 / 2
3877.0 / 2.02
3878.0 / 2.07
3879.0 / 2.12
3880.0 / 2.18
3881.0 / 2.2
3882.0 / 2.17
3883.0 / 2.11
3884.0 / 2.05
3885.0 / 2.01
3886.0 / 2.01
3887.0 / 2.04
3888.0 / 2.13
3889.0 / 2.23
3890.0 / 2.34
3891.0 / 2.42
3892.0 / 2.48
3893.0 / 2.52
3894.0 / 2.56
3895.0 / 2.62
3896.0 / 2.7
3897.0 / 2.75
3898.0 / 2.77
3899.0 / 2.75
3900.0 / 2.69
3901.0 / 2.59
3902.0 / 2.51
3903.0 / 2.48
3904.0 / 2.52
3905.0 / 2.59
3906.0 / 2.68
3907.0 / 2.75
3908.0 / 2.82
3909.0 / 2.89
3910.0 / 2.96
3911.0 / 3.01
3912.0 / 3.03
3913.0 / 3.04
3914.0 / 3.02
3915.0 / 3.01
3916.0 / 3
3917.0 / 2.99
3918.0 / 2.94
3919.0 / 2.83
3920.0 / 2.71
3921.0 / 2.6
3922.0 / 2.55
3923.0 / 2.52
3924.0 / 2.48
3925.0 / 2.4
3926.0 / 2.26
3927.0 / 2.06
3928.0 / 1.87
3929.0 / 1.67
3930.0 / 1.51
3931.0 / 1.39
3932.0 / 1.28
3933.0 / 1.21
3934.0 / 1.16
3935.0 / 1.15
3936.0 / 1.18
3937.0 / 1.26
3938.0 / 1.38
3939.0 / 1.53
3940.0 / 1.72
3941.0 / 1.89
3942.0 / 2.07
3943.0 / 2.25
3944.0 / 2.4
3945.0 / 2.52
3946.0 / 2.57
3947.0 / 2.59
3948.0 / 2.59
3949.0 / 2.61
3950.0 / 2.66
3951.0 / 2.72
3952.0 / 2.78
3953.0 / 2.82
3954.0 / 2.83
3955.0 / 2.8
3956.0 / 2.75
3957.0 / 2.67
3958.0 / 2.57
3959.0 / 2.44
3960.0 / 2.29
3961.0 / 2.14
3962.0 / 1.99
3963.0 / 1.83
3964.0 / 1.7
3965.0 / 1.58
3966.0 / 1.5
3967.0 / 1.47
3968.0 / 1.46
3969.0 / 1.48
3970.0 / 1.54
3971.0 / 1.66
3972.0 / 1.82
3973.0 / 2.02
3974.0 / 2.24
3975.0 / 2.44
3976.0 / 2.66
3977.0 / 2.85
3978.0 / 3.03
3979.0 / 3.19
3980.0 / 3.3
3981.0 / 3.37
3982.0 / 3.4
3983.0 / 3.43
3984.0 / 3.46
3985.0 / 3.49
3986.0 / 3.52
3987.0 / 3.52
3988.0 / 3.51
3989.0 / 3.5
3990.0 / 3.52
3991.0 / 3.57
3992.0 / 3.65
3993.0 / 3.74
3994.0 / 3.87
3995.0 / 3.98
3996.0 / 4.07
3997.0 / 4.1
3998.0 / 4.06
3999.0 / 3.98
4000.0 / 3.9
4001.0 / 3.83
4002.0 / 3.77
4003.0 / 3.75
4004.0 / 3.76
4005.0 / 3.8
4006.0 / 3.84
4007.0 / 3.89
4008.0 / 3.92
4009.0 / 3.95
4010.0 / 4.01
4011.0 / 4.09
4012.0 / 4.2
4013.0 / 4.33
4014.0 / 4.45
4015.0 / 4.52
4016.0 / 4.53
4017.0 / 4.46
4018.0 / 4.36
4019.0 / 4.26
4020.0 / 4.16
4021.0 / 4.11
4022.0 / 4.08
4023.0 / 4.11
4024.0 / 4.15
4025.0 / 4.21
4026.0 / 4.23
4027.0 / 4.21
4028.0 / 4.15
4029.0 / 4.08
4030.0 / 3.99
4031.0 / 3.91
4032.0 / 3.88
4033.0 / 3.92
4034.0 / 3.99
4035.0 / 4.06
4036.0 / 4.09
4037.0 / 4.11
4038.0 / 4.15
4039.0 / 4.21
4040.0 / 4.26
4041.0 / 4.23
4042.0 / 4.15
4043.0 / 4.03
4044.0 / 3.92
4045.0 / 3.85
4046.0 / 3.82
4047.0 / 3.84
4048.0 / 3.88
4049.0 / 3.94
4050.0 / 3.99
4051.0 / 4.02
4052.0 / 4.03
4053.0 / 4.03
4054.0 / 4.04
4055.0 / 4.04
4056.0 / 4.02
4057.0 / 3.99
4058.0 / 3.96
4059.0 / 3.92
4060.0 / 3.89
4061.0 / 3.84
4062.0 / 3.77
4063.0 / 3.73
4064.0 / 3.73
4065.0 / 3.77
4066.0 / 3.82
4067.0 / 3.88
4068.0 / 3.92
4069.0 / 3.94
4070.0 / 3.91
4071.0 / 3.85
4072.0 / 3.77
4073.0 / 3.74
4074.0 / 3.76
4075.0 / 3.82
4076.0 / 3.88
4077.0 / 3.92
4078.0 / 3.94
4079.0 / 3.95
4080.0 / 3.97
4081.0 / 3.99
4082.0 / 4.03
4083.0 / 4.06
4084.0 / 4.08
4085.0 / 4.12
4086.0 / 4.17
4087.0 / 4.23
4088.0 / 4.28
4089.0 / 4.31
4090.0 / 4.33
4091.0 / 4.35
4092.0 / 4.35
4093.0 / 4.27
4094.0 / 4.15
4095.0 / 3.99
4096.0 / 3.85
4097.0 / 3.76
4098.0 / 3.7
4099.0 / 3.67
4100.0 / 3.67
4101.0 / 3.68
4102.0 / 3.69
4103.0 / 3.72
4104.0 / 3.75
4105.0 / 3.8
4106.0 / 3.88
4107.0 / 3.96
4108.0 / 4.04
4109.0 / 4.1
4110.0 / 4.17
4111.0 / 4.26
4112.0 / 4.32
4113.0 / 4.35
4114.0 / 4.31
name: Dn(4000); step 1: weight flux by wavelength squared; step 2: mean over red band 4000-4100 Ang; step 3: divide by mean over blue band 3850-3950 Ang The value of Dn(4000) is 1.9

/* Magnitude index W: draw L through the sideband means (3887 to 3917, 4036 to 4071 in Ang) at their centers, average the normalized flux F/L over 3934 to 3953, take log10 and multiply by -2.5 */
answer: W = 0.40 mag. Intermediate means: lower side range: 2.68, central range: 2.1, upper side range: 3.96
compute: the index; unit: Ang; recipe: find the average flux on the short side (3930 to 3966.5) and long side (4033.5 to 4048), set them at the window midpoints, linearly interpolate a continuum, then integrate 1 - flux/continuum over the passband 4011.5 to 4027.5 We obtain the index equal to -3.1 Ang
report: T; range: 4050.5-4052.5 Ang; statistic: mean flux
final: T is 4.03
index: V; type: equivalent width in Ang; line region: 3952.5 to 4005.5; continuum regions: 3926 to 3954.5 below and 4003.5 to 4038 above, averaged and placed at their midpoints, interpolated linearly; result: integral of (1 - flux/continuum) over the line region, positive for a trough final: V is 1.96 Ang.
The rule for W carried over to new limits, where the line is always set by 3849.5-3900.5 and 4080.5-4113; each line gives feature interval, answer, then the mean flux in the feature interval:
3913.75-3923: -0.13 mag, 2.83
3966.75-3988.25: 0.13 mag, 2.68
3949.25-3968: 0.23 mag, 2.29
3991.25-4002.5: -0.22 mag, 3.9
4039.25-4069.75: -0.08 mag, 3.94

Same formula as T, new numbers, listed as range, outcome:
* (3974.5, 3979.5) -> 2.83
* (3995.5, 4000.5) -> 4.02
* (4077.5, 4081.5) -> 3.96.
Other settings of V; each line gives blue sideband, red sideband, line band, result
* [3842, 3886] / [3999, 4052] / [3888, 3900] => -0.83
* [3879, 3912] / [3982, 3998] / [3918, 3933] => 3.69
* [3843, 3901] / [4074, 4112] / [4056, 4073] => -0.46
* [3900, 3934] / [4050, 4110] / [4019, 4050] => -4.61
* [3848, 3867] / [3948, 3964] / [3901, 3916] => -3.72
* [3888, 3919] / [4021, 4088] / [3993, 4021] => -3.70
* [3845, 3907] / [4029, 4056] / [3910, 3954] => 7.98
